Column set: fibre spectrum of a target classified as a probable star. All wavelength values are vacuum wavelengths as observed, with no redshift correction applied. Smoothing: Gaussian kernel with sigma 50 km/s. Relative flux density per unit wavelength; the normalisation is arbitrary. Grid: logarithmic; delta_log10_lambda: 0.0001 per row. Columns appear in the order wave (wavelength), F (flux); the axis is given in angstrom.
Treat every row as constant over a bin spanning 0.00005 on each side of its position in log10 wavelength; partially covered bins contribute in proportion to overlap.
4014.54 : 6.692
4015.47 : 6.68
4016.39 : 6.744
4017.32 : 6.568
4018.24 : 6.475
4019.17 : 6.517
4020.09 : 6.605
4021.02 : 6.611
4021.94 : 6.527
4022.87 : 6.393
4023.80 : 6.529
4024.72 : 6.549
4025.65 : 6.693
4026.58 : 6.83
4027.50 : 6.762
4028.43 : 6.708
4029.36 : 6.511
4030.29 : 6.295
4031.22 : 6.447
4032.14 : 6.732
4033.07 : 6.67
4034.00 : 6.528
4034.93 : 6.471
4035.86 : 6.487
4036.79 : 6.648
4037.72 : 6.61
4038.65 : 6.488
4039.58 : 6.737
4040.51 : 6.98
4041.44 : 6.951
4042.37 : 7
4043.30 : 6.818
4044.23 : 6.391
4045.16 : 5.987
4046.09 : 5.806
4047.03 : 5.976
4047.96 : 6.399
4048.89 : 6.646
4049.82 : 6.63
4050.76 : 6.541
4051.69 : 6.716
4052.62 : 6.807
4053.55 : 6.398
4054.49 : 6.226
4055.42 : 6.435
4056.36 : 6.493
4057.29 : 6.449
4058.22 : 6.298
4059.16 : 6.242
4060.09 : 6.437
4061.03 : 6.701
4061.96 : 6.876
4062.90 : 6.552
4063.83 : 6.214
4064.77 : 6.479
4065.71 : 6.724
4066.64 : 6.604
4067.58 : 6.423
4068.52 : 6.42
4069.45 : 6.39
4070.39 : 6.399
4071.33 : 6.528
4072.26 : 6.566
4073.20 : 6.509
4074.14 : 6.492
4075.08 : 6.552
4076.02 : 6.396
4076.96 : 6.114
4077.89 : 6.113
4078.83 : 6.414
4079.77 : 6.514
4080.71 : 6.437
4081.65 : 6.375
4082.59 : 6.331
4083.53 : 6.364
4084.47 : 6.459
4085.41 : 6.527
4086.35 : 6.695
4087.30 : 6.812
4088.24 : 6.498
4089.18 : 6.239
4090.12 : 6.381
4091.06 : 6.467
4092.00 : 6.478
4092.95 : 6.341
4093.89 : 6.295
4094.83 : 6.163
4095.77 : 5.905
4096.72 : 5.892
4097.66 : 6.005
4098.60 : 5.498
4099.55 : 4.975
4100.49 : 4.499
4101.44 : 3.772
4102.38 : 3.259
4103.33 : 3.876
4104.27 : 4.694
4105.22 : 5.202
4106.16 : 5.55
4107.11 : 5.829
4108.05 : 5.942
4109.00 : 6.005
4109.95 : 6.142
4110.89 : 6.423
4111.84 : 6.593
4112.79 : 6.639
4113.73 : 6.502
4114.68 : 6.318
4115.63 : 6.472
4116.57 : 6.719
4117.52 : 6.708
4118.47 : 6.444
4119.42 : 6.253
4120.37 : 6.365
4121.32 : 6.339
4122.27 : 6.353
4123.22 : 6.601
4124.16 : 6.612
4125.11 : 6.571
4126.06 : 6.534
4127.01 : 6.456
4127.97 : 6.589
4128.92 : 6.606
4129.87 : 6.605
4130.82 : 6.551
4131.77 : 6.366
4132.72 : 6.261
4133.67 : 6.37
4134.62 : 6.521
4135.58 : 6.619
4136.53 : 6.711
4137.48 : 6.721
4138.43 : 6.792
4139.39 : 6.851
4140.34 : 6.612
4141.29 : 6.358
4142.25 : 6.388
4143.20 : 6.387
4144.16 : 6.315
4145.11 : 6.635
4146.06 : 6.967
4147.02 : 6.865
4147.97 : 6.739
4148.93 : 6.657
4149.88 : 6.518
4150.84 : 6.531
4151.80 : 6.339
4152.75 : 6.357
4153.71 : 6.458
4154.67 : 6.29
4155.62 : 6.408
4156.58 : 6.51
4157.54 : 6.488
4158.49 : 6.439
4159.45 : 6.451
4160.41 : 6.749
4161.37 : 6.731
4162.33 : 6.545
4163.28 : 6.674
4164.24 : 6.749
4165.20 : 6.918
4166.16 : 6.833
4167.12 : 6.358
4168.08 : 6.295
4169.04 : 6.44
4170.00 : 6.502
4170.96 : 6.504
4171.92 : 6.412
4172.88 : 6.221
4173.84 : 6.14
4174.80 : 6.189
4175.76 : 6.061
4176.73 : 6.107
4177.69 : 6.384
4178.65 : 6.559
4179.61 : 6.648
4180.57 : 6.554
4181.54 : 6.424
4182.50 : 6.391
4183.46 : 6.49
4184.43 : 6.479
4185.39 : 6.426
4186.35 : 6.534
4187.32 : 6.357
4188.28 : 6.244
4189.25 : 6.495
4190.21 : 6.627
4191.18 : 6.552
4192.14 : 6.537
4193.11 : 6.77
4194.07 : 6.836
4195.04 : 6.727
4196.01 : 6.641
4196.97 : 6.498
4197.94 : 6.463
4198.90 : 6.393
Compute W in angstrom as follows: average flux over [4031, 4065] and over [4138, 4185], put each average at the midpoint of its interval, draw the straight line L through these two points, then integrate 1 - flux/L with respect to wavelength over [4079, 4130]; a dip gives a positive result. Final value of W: 3.3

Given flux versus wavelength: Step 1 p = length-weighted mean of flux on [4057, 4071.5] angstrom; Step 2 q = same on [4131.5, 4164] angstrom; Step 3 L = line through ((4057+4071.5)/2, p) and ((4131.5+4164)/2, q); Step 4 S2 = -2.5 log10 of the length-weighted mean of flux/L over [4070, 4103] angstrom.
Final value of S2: 0.07 mag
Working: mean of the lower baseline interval 6.48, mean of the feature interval 6.08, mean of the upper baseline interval 6.55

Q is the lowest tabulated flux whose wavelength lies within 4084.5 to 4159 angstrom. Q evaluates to 3.259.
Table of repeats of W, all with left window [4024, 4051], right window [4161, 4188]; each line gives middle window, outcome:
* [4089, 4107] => 3.0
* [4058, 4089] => 0.3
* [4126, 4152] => -0.3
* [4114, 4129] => 0.0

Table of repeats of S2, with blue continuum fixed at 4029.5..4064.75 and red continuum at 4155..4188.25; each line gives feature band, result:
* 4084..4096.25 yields 0.02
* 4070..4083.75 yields 0.02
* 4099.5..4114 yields 0.21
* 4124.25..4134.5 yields 0.00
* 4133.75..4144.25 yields -0.01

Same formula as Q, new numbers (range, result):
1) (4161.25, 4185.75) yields 6.061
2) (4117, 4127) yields 6.253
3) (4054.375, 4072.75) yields 6.214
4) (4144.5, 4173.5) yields 6.221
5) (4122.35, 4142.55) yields 6.261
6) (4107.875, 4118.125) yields 5.942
